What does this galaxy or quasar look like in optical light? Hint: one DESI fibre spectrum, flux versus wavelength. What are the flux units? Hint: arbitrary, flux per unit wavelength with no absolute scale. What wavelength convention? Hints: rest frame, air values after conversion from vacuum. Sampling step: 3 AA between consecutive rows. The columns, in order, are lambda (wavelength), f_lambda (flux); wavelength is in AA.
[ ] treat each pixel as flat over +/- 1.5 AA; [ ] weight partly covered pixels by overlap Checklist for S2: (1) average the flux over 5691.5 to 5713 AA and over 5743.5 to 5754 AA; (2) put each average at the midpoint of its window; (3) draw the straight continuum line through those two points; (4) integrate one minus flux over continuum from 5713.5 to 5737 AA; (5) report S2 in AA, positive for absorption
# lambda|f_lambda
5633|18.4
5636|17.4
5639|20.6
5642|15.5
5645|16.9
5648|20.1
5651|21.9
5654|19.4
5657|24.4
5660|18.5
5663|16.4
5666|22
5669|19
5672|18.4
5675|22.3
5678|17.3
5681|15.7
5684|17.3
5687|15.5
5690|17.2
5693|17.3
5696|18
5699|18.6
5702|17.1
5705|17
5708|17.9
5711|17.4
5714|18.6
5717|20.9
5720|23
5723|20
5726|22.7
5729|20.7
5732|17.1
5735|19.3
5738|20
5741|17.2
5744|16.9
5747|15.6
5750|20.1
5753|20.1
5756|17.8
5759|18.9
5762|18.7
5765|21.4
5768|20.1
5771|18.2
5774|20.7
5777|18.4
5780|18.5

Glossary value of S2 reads -3.2 AA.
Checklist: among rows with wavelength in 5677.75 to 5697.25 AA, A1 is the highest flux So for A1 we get 18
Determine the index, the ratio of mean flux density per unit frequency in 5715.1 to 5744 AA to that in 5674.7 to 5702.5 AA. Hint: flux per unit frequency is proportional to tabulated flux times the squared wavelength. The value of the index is 1.16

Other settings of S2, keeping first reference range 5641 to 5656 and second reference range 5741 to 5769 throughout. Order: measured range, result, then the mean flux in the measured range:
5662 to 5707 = 2.4 AA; 18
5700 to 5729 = -0.9 AA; 19.5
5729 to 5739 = -0.1 AA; 19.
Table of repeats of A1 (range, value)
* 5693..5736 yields 23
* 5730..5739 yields 20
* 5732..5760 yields 20.1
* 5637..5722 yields 24.4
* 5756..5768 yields 21.4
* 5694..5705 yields 18.6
